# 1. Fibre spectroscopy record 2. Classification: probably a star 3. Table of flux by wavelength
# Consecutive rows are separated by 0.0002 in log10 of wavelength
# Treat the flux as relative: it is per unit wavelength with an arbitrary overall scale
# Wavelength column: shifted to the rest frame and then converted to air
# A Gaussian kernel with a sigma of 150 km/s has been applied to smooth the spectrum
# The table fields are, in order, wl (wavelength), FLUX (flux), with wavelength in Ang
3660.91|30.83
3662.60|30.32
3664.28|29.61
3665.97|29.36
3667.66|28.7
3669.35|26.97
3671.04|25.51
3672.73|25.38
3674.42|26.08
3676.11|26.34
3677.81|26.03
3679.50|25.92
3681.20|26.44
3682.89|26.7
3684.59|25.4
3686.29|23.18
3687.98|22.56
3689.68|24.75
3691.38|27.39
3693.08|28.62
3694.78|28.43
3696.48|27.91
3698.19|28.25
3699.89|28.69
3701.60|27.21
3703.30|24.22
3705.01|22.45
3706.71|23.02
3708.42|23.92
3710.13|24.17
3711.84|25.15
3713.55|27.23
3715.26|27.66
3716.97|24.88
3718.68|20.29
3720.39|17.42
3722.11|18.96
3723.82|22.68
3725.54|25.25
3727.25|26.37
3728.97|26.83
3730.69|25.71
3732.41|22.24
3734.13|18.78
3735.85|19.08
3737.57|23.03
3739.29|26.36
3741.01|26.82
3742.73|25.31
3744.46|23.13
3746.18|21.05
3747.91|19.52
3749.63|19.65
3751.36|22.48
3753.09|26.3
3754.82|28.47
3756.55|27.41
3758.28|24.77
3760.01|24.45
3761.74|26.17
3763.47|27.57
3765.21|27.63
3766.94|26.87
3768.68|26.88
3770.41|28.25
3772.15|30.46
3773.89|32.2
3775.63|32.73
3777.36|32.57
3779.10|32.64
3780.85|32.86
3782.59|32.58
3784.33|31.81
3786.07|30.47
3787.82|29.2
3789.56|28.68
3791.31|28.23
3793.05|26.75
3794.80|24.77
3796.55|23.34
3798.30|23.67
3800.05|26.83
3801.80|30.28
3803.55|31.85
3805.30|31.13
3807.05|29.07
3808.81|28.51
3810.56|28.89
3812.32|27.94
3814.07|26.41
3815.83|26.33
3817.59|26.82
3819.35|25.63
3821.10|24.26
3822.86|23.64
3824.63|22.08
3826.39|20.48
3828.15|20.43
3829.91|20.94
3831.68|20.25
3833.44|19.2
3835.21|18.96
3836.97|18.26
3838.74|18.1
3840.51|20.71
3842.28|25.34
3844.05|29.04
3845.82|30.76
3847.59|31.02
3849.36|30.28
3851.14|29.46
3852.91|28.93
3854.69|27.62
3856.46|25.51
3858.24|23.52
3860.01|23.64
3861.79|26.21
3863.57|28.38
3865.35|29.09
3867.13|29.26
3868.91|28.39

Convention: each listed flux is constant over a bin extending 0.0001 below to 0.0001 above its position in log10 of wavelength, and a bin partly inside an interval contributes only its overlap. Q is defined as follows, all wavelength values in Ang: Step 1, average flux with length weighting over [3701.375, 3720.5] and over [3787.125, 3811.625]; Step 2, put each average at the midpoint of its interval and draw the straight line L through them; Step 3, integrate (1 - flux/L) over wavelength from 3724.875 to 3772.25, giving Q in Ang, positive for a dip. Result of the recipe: 1.8 Ang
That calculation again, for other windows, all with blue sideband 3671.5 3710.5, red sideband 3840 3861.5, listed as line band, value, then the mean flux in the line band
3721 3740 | 2.2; 23.1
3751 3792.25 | -3.7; 28.9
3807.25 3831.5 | 2.0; 24.8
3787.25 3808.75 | -0.8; 27.8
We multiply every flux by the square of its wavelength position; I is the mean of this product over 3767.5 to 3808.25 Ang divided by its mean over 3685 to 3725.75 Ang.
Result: 1.24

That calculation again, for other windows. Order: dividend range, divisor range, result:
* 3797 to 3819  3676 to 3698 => 1.14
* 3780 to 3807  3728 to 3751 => 1.30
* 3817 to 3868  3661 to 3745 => 1.06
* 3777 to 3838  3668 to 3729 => 1.11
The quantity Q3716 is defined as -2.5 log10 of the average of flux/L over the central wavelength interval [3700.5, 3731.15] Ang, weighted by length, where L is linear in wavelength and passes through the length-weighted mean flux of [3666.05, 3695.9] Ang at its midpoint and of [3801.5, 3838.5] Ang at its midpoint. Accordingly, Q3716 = 0.08 mag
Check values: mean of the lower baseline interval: 26.2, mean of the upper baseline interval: 24.6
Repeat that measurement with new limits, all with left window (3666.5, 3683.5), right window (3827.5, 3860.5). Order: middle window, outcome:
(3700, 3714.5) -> 0.050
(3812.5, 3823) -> -0.049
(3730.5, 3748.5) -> 0.130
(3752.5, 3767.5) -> -0.051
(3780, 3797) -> -0.159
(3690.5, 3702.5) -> -0.074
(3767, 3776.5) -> -0.181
